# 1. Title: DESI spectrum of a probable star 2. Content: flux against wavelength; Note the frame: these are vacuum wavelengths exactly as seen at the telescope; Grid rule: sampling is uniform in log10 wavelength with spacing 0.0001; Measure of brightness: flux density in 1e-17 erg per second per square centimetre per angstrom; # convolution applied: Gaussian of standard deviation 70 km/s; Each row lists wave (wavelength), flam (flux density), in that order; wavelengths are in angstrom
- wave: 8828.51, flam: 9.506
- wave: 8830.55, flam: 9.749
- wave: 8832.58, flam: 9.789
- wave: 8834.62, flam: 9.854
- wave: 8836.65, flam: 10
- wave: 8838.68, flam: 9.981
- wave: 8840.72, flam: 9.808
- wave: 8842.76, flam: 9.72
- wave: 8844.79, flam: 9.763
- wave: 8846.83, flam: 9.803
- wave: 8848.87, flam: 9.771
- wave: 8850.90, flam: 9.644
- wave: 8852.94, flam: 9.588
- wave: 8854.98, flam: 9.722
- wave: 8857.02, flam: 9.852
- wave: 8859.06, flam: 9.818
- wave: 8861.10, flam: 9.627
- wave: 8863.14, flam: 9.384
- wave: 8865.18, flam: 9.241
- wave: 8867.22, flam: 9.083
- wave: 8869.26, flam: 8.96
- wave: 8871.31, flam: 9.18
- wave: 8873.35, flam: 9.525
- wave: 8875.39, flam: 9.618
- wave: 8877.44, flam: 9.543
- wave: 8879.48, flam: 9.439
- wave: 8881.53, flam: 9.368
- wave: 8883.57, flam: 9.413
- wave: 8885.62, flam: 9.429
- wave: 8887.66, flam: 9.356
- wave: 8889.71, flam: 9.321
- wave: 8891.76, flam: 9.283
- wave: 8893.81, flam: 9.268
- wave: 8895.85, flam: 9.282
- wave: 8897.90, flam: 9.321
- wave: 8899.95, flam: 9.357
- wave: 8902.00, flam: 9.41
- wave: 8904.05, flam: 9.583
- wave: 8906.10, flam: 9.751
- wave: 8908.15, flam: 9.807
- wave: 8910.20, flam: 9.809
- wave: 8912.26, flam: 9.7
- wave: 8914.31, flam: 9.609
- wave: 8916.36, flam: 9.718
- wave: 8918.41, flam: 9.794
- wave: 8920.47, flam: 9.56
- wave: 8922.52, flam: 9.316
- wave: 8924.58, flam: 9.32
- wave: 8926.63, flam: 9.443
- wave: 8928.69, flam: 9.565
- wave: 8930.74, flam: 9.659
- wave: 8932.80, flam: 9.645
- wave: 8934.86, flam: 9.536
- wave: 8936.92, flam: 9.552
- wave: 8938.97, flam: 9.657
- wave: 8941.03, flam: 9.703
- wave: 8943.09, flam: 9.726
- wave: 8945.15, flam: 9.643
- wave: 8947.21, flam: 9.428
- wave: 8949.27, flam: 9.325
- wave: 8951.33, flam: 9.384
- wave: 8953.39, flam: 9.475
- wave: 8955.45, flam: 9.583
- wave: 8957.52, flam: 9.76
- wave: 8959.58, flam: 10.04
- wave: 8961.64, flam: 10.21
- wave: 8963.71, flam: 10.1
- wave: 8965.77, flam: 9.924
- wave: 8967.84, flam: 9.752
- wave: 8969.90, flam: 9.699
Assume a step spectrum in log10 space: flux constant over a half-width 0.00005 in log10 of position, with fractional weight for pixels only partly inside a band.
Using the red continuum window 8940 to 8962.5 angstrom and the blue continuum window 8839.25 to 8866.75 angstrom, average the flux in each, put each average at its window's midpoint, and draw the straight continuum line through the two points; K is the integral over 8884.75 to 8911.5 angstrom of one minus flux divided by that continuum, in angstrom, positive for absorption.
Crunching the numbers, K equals 0.6 angstrom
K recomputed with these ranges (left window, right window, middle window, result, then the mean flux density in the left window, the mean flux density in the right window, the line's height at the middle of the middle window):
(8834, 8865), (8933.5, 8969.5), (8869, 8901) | 1.19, 9.74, 9.69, 9.73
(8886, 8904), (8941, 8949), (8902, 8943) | -0.60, 9.34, 9.59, 9.48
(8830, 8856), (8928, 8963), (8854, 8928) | 1.84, 9.79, 9.65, 9.72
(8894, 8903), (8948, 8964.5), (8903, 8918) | -0.47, 9.34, 9.72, 9.42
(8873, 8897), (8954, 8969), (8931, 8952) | 0.43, 9.4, 9.89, 9.77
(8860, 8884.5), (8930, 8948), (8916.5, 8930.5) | 0.05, 9.37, 9.62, 9.56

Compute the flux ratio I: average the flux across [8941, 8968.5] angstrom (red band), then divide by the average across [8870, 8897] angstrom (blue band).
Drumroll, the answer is 1.04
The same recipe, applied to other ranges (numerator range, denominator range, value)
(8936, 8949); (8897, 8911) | 1.00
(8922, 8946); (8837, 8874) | 1.00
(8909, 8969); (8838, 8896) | 1.02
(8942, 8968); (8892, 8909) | 1.03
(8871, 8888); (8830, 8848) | 0.96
